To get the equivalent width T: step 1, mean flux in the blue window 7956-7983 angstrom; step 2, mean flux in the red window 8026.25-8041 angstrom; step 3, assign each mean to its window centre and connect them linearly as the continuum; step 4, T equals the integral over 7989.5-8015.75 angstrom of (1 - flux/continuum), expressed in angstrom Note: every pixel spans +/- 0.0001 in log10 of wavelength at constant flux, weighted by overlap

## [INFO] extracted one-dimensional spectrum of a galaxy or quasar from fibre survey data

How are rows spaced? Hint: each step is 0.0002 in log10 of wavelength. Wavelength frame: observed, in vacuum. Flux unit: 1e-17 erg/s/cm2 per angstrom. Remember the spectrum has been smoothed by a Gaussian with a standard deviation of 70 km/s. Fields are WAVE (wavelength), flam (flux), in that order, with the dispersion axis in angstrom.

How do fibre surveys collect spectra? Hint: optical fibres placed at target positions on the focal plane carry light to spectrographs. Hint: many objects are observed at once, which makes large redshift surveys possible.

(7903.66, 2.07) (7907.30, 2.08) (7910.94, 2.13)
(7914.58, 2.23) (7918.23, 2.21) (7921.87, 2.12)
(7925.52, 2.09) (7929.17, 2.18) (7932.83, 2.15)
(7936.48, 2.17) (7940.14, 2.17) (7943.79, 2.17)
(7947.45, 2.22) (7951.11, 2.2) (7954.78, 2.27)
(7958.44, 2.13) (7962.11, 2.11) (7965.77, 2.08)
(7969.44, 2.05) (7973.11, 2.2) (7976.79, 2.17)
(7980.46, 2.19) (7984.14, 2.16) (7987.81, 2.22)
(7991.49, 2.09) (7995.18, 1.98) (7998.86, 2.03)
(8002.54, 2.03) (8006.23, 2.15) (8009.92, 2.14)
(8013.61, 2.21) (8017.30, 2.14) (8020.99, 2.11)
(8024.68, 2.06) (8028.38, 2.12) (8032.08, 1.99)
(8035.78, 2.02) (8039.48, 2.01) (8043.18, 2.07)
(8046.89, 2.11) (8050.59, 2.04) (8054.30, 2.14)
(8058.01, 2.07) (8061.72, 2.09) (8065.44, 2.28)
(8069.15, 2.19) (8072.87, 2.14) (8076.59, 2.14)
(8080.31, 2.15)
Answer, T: -0.1 angstrom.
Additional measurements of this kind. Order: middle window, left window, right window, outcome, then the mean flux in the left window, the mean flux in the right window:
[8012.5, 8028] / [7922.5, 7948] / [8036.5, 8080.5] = 0.0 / 2.16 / 2.12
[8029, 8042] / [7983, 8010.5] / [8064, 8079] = 0.7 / 2.1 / 2.18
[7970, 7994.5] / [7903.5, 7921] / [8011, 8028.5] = -0.2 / 2.15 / 2.13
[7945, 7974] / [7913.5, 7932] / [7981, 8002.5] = -0.4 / 2.16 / 2.1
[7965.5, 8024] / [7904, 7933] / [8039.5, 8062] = -0.4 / 2.14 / 2.08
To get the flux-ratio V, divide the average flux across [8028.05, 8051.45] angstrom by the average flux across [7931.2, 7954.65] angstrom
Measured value 0.9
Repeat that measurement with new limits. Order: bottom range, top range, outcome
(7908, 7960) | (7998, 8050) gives 0.96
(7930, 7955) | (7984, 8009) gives 0.96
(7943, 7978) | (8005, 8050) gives 0.97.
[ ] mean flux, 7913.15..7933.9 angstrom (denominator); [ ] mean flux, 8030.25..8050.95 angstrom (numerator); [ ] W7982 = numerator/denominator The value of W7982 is 0.94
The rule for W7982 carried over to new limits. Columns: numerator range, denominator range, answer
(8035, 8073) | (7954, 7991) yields 0.98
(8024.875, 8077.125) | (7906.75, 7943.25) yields 0.97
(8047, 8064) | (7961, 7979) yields 0.98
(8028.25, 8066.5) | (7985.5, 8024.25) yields 0.99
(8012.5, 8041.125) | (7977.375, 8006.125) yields 0.99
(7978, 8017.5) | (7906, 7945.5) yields 0.98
